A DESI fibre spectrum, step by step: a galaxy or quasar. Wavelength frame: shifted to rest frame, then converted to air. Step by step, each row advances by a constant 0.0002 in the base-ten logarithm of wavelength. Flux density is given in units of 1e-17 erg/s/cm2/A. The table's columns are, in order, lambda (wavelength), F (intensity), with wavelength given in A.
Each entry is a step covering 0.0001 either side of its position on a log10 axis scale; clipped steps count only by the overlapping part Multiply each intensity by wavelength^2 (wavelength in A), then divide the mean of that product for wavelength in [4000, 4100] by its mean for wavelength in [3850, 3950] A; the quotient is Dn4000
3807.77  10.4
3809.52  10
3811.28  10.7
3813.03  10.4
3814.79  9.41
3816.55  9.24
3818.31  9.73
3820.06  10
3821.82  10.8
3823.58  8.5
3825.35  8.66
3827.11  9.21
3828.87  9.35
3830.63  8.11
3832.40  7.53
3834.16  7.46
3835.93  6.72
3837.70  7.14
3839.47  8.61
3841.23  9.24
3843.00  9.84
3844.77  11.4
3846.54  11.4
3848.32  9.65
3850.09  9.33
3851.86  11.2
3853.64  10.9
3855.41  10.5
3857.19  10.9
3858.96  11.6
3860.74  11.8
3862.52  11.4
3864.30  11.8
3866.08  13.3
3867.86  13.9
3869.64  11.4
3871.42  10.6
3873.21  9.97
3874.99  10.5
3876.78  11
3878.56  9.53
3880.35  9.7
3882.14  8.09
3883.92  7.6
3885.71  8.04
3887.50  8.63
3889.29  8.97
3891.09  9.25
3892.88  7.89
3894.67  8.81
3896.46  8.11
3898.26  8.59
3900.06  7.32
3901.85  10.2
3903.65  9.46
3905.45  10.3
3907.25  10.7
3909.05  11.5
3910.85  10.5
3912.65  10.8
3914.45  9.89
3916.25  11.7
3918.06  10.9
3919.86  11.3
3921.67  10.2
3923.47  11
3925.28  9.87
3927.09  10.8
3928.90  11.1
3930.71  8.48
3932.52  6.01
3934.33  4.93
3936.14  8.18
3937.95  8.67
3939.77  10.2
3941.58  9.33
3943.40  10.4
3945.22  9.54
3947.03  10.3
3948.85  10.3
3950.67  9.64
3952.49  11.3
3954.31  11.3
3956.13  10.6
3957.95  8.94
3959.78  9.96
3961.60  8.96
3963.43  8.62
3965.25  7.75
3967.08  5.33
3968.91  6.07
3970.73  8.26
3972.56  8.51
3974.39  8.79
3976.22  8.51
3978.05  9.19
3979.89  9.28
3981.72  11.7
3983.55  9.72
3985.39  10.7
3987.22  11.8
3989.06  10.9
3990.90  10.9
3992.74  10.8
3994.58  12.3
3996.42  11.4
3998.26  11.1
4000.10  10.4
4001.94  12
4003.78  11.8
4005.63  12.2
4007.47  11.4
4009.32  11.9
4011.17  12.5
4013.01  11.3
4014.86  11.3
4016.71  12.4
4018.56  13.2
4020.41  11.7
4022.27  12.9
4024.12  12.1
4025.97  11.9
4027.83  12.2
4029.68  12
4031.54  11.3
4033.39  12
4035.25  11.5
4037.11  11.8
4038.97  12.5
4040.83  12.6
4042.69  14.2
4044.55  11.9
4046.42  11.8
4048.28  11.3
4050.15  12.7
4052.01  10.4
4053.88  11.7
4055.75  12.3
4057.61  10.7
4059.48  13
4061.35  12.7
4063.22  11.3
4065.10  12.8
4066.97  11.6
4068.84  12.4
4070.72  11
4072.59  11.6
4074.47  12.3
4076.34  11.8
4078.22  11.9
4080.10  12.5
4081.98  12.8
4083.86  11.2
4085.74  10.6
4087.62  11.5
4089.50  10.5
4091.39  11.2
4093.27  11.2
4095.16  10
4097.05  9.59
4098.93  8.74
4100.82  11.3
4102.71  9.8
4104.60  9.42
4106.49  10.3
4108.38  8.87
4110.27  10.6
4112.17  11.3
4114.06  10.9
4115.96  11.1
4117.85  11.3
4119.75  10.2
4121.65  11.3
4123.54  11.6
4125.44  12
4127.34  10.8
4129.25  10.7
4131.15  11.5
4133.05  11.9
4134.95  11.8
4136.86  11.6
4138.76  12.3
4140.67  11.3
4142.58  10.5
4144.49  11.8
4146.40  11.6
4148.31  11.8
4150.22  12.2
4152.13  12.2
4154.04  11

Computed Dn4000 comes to 1.3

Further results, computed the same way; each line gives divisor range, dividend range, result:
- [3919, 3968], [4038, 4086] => 1.36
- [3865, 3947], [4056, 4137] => 1.27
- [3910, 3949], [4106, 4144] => 1.26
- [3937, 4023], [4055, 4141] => 1.15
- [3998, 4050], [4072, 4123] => 0.94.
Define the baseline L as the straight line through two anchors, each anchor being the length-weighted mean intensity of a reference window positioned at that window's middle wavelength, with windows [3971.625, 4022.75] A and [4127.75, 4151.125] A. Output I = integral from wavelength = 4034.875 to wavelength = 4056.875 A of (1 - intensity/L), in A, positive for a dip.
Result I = -1.60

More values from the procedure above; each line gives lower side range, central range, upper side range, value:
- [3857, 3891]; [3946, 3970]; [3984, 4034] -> 4.4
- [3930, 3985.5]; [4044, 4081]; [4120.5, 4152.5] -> -4.9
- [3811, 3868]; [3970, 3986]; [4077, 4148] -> 1.7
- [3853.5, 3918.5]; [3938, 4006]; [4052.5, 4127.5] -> 4.2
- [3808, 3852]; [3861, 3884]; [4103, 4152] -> -2.9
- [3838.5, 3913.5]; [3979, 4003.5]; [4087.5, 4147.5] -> -1.3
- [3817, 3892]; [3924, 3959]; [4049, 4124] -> 2.9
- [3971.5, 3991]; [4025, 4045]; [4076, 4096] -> -2.8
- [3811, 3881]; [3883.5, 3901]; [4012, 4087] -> 3.6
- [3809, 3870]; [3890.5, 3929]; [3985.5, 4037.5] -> 2.6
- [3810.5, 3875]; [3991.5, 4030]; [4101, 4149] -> -4.3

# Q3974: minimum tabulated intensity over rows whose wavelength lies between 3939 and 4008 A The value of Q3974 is 5.33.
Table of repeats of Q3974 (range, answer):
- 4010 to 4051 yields 11.3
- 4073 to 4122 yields 8.74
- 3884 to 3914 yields 7.32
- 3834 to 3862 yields 6.72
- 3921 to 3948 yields 4.93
